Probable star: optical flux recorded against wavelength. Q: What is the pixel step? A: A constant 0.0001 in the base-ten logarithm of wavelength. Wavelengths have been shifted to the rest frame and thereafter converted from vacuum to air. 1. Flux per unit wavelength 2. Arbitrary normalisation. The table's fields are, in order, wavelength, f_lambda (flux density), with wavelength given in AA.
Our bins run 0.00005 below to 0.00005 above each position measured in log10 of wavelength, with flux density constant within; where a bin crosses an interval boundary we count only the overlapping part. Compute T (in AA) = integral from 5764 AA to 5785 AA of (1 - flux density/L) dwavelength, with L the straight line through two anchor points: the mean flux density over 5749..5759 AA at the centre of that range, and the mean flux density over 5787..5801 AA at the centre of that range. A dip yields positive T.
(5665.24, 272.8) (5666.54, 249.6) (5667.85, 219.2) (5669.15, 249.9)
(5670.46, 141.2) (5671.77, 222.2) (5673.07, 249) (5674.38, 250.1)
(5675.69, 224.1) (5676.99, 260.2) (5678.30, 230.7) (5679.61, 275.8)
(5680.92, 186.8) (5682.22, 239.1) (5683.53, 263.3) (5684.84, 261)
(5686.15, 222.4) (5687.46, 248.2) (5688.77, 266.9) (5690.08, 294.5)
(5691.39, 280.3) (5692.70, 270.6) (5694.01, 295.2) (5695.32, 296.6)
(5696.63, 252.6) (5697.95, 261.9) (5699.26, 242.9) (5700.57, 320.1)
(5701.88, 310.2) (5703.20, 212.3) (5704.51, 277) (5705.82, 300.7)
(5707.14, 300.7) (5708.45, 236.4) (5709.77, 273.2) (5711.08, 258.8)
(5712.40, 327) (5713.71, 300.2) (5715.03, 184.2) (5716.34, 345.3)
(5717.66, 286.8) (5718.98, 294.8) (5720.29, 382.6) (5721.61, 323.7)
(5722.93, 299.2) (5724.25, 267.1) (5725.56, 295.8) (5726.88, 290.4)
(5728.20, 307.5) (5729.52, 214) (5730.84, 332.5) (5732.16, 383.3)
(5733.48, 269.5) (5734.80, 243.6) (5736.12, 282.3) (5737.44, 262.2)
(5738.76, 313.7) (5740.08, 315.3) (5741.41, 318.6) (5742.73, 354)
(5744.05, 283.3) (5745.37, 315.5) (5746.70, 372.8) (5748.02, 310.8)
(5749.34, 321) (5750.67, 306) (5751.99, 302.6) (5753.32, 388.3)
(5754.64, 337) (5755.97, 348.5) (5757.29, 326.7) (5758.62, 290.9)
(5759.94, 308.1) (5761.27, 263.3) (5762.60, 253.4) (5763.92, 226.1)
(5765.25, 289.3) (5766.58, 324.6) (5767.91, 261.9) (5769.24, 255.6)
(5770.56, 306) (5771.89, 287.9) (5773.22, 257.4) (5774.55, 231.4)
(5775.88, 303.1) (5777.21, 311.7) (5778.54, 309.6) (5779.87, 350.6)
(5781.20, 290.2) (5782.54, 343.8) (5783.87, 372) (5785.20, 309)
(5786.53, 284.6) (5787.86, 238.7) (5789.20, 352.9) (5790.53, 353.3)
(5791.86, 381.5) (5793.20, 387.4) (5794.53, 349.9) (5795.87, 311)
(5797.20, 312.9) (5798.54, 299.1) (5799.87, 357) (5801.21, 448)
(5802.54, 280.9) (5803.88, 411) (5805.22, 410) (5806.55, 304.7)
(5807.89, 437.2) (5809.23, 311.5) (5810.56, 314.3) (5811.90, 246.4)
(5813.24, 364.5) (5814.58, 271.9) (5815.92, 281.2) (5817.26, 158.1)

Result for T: 2.2 AA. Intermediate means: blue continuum 329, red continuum 337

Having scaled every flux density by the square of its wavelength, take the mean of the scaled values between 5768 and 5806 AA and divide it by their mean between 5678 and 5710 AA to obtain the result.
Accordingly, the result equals 1.3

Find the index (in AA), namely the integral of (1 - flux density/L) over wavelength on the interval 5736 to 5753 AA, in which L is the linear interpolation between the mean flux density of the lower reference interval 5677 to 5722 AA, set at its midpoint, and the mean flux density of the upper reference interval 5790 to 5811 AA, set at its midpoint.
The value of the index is -0.3 AA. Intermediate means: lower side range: 274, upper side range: 355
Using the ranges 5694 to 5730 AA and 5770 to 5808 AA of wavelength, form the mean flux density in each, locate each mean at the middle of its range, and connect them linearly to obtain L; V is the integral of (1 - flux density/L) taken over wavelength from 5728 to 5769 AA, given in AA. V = 0.3 AA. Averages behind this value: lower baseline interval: 284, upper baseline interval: 329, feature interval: 303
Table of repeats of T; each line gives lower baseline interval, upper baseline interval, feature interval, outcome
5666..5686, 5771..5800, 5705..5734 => -2.93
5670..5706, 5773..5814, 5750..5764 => -0.15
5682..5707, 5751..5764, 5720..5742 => -0.49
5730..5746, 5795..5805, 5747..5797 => 2.88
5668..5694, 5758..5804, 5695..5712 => -0.87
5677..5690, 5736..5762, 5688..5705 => -0.97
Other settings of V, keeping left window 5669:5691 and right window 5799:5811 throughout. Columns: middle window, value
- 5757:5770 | 1.8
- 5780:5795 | 0.6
